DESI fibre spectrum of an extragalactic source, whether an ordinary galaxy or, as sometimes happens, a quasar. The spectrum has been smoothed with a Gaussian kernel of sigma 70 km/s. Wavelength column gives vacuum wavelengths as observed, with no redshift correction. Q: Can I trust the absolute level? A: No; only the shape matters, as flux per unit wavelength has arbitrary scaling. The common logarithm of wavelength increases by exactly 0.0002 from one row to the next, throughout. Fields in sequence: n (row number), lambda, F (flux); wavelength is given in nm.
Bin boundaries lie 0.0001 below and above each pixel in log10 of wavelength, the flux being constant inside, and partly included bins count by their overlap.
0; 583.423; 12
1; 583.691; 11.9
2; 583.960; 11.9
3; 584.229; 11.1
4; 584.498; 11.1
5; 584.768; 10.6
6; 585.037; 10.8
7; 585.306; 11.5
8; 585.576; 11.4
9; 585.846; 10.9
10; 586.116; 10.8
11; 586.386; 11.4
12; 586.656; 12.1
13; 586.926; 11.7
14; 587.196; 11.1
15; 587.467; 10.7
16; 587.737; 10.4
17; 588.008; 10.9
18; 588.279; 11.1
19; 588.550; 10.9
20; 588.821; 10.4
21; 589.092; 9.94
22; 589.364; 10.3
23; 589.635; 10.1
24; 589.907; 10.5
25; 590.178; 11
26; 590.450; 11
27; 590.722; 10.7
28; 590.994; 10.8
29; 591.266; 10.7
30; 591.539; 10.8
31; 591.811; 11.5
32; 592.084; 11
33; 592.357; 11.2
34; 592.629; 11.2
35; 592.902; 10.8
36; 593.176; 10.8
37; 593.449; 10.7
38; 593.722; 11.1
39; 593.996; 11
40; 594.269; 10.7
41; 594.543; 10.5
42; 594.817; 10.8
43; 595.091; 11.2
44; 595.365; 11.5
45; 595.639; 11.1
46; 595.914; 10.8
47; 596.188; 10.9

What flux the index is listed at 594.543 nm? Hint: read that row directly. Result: 10.5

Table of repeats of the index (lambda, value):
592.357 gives 11.2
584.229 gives 11.1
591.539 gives 10.8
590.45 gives 11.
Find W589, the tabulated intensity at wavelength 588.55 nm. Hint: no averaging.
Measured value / 10.9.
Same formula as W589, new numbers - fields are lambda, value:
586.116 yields 10.8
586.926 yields 11.7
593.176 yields 10.8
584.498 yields 11.1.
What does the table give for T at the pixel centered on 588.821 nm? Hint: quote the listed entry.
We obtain 10.4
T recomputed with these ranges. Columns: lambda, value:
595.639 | 11.1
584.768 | 10.6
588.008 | 10.9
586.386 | 11.4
